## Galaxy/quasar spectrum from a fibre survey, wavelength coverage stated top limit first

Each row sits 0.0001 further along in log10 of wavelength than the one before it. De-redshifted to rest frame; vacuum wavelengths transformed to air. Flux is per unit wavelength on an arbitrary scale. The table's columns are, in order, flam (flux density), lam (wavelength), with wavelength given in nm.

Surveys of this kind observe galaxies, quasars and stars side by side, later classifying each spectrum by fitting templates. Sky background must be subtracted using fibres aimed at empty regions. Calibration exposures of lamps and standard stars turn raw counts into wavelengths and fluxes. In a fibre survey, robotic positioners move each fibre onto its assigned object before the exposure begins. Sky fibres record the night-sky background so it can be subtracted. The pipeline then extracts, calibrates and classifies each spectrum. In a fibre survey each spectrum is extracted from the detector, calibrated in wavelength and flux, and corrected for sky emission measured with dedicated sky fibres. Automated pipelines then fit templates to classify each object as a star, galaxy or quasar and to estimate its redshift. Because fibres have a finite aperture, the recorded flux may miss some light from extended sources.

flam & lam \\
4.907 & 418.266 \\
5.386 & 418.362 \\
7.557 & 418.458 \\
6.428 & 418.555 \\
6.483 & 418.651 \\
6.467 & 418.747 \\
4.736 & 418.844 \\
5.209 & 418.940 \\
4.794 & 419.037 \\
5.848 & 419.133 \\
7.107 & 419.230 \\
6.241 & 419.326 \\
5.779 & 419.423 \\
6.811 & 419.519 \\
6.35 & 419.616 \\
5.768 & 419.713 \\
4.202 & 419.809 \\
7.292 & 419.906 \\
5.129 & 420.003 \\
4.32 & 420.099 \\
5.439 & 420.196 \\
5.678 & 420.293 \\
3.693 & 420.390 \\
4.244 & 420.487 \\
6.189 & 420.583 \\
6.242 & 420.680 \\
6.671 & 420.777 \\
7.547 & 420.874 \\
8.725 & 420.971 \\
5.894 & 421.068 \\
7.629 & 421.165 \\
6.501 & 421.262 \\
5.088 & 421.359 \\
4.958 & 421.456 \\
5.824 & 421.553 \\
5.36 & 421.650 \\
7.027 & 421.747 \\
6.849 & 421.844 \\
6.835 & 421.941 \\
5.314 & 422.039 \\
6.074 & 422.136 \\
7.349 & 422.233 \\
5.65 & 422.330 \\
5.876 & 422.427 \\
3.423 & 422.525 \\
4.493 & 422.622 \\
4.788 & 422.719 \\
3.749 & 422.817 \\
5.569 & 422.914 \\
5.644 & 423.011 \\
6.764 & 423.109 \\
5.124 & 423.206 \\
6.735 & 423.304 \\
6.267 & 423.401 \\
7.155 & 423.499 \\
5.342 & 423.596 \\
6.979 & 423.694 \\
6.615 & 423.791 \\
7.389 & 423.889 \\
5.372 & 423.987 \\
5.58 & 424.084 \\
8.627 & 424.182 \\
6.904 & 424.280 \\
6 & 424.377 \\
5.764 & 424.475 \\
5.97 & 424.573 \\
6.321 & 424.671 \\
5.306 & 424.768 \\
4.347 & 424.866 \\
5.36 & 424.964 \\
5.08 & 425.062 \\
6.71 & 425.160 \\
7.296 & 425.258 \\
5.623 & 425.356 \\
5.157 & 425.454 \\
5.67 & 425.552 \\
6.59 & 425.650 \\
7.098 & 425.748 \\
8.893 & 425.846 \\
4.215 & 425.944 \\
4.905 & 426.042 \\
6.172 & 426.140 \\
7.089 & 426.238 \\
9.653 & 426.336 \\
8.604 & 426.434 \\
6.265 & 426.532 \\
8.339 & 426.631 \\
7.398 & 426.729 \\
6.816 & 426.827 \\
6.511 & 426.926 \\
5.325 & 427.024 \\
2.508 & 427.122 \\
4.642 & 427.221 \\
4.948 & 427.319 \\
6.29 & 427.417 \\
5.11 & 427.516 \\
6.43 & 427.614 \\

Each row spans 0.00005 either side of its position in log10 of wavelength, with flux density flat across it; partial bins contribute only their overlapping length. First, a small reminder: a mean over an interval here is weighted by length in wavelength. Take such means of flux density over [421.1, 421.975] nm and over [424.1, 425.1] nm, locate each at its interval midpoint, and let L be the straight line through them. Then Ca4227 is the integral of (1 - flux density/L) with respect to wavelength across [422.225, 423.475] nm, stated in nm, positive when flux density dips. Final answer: 0.13 nm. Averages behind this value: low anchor 6.22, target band 5.47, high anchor 5.96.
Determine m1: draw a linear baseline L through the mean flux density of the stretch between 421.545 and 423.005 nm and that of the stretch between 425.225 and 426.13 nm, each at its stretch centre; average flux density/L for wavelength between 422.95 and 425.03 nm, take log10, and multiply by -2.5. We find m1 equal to -0.05 mag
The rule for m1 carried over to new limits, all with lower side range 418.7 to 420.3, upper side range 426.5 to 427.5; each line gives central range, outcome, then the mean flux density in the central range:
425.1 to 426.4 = -0.126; 6.56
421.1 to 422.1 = -0.069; 6.13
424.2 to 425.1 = 0.007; 5.78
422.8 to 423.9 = -0.063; 6.14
